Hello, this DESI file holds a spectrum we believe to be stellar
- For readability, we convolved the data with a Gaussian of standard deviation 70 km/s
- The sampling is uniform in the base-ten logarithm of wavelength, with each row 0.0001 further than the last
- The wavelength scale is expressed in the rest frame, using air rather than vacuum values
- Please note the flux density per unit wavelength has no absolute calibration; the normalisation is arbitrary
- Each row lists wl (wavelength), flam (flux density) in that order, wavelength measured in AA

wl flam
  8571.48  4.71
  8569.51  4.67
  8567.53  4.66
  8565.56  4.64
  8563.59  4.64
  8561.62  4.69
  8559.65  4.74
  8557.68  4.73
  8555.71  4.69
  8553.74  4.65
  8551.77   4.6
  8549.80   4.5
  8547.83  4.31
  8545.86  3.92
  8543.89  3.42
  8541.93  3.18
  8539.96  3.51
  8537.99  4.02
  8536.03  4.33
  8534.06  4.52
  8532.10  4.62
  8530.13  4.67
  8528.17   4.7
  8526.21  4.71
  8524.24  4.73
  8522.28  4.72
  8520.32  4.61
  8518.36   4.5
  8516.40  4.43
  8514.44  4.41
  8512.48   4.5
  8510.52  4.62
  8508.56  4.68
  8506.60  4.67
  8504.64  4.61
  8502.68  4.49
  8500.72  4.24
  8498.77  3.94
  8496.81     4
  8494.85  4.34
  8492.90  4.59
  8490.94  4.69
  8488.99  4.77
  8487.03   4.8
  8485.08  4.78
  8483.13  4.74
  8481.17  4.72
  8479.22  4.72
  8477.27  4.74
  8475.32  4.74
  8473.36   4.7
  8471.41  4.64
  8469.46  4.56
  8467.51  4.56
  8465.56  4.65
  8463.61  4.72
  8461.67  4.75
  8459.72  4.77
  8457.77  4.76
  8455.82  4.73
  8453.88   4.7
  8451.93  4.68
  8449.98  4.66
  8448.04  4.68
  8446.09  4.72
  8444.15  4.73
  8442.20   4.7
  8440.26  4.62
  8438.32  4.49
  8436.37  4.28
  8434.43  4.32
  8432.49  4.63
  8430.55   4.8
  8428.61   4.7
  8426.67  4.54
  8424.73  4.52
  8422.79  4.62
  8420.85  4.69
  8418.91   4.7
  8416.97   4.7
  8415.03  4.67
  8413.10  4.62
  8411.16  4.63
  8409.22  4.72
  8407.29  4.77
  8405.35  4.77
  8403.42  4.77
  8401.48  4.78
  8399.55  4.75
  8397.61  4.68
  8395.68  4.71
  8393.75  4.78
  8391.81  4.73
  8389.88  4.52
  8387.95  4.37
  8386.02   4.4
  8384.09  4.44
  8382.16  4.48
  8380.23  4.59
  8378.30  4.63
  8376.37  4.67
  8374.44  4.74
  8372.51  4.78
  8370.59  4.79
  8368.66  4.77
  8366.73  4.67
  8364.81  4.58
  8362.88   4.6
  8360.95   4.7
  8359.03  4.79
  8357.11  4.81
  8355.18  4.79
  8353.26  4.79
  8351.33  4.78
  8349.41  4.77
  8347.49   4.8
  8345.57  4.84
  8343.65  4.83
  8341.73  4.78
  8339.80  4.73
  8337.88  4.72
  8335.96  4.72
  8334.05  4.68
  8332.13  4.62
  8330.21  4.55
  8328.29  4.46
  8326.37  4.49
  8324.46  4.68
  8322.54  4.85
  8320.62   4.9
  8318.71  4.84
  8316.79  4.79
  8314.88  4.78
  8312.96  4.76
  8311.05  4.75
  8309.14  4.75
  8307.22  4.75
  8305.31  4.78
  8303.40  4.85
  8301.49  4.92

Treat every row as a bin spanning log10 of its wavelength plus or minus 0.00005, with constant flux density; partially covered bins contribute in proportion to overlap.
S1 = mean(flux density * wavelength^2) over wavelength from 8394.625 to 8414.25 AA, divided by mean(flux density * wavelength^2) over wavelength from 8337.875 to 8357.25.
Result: 1.00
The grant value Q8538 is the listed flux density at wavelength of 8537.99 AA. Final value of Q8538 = 4.02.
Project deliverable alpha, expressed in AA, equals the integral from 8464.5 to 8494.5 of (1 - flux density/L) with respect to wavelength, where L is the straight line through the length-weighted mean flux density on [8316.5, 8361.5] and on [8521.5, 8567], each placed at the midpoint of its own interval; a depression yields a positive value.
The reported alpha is -1.2 AA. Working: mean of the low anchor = 4.74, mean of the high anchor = 4.4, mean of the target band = 4.69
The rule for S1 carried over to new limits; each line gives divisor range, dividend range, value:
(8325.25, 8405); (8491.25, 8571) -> 0.99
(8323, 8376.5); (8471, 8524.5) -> 1.00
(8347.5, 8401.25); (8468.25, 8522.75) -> 1.01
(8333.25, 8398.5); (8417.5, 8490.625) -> 1.02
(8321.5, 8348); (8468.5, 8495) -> 1.03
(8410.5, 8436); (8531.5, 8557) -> 0.93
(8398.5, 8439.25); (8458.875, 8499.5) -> 1.01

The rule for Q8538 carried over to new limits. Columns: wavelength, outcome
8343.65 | 4.83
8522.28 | 4.72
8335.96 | 4.72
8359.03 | 4.79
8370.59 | 4.79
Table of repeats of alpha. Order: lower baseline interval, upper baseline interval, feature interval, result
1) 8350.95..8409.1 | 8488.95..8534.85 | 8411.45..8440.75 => 0.21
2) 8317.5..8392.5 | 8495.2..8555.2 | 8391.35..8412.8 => -0.64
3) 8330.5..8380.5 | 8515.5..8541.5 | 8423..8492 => -1.63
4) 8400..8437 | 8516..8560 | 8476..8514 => -0.71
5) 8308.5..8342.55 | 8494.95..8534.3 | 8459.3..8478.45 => -0.50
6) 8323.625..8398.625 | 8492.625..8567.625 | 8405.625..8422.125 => -0.34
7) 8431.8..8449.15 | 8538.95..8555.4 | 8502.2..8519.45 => -1.34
